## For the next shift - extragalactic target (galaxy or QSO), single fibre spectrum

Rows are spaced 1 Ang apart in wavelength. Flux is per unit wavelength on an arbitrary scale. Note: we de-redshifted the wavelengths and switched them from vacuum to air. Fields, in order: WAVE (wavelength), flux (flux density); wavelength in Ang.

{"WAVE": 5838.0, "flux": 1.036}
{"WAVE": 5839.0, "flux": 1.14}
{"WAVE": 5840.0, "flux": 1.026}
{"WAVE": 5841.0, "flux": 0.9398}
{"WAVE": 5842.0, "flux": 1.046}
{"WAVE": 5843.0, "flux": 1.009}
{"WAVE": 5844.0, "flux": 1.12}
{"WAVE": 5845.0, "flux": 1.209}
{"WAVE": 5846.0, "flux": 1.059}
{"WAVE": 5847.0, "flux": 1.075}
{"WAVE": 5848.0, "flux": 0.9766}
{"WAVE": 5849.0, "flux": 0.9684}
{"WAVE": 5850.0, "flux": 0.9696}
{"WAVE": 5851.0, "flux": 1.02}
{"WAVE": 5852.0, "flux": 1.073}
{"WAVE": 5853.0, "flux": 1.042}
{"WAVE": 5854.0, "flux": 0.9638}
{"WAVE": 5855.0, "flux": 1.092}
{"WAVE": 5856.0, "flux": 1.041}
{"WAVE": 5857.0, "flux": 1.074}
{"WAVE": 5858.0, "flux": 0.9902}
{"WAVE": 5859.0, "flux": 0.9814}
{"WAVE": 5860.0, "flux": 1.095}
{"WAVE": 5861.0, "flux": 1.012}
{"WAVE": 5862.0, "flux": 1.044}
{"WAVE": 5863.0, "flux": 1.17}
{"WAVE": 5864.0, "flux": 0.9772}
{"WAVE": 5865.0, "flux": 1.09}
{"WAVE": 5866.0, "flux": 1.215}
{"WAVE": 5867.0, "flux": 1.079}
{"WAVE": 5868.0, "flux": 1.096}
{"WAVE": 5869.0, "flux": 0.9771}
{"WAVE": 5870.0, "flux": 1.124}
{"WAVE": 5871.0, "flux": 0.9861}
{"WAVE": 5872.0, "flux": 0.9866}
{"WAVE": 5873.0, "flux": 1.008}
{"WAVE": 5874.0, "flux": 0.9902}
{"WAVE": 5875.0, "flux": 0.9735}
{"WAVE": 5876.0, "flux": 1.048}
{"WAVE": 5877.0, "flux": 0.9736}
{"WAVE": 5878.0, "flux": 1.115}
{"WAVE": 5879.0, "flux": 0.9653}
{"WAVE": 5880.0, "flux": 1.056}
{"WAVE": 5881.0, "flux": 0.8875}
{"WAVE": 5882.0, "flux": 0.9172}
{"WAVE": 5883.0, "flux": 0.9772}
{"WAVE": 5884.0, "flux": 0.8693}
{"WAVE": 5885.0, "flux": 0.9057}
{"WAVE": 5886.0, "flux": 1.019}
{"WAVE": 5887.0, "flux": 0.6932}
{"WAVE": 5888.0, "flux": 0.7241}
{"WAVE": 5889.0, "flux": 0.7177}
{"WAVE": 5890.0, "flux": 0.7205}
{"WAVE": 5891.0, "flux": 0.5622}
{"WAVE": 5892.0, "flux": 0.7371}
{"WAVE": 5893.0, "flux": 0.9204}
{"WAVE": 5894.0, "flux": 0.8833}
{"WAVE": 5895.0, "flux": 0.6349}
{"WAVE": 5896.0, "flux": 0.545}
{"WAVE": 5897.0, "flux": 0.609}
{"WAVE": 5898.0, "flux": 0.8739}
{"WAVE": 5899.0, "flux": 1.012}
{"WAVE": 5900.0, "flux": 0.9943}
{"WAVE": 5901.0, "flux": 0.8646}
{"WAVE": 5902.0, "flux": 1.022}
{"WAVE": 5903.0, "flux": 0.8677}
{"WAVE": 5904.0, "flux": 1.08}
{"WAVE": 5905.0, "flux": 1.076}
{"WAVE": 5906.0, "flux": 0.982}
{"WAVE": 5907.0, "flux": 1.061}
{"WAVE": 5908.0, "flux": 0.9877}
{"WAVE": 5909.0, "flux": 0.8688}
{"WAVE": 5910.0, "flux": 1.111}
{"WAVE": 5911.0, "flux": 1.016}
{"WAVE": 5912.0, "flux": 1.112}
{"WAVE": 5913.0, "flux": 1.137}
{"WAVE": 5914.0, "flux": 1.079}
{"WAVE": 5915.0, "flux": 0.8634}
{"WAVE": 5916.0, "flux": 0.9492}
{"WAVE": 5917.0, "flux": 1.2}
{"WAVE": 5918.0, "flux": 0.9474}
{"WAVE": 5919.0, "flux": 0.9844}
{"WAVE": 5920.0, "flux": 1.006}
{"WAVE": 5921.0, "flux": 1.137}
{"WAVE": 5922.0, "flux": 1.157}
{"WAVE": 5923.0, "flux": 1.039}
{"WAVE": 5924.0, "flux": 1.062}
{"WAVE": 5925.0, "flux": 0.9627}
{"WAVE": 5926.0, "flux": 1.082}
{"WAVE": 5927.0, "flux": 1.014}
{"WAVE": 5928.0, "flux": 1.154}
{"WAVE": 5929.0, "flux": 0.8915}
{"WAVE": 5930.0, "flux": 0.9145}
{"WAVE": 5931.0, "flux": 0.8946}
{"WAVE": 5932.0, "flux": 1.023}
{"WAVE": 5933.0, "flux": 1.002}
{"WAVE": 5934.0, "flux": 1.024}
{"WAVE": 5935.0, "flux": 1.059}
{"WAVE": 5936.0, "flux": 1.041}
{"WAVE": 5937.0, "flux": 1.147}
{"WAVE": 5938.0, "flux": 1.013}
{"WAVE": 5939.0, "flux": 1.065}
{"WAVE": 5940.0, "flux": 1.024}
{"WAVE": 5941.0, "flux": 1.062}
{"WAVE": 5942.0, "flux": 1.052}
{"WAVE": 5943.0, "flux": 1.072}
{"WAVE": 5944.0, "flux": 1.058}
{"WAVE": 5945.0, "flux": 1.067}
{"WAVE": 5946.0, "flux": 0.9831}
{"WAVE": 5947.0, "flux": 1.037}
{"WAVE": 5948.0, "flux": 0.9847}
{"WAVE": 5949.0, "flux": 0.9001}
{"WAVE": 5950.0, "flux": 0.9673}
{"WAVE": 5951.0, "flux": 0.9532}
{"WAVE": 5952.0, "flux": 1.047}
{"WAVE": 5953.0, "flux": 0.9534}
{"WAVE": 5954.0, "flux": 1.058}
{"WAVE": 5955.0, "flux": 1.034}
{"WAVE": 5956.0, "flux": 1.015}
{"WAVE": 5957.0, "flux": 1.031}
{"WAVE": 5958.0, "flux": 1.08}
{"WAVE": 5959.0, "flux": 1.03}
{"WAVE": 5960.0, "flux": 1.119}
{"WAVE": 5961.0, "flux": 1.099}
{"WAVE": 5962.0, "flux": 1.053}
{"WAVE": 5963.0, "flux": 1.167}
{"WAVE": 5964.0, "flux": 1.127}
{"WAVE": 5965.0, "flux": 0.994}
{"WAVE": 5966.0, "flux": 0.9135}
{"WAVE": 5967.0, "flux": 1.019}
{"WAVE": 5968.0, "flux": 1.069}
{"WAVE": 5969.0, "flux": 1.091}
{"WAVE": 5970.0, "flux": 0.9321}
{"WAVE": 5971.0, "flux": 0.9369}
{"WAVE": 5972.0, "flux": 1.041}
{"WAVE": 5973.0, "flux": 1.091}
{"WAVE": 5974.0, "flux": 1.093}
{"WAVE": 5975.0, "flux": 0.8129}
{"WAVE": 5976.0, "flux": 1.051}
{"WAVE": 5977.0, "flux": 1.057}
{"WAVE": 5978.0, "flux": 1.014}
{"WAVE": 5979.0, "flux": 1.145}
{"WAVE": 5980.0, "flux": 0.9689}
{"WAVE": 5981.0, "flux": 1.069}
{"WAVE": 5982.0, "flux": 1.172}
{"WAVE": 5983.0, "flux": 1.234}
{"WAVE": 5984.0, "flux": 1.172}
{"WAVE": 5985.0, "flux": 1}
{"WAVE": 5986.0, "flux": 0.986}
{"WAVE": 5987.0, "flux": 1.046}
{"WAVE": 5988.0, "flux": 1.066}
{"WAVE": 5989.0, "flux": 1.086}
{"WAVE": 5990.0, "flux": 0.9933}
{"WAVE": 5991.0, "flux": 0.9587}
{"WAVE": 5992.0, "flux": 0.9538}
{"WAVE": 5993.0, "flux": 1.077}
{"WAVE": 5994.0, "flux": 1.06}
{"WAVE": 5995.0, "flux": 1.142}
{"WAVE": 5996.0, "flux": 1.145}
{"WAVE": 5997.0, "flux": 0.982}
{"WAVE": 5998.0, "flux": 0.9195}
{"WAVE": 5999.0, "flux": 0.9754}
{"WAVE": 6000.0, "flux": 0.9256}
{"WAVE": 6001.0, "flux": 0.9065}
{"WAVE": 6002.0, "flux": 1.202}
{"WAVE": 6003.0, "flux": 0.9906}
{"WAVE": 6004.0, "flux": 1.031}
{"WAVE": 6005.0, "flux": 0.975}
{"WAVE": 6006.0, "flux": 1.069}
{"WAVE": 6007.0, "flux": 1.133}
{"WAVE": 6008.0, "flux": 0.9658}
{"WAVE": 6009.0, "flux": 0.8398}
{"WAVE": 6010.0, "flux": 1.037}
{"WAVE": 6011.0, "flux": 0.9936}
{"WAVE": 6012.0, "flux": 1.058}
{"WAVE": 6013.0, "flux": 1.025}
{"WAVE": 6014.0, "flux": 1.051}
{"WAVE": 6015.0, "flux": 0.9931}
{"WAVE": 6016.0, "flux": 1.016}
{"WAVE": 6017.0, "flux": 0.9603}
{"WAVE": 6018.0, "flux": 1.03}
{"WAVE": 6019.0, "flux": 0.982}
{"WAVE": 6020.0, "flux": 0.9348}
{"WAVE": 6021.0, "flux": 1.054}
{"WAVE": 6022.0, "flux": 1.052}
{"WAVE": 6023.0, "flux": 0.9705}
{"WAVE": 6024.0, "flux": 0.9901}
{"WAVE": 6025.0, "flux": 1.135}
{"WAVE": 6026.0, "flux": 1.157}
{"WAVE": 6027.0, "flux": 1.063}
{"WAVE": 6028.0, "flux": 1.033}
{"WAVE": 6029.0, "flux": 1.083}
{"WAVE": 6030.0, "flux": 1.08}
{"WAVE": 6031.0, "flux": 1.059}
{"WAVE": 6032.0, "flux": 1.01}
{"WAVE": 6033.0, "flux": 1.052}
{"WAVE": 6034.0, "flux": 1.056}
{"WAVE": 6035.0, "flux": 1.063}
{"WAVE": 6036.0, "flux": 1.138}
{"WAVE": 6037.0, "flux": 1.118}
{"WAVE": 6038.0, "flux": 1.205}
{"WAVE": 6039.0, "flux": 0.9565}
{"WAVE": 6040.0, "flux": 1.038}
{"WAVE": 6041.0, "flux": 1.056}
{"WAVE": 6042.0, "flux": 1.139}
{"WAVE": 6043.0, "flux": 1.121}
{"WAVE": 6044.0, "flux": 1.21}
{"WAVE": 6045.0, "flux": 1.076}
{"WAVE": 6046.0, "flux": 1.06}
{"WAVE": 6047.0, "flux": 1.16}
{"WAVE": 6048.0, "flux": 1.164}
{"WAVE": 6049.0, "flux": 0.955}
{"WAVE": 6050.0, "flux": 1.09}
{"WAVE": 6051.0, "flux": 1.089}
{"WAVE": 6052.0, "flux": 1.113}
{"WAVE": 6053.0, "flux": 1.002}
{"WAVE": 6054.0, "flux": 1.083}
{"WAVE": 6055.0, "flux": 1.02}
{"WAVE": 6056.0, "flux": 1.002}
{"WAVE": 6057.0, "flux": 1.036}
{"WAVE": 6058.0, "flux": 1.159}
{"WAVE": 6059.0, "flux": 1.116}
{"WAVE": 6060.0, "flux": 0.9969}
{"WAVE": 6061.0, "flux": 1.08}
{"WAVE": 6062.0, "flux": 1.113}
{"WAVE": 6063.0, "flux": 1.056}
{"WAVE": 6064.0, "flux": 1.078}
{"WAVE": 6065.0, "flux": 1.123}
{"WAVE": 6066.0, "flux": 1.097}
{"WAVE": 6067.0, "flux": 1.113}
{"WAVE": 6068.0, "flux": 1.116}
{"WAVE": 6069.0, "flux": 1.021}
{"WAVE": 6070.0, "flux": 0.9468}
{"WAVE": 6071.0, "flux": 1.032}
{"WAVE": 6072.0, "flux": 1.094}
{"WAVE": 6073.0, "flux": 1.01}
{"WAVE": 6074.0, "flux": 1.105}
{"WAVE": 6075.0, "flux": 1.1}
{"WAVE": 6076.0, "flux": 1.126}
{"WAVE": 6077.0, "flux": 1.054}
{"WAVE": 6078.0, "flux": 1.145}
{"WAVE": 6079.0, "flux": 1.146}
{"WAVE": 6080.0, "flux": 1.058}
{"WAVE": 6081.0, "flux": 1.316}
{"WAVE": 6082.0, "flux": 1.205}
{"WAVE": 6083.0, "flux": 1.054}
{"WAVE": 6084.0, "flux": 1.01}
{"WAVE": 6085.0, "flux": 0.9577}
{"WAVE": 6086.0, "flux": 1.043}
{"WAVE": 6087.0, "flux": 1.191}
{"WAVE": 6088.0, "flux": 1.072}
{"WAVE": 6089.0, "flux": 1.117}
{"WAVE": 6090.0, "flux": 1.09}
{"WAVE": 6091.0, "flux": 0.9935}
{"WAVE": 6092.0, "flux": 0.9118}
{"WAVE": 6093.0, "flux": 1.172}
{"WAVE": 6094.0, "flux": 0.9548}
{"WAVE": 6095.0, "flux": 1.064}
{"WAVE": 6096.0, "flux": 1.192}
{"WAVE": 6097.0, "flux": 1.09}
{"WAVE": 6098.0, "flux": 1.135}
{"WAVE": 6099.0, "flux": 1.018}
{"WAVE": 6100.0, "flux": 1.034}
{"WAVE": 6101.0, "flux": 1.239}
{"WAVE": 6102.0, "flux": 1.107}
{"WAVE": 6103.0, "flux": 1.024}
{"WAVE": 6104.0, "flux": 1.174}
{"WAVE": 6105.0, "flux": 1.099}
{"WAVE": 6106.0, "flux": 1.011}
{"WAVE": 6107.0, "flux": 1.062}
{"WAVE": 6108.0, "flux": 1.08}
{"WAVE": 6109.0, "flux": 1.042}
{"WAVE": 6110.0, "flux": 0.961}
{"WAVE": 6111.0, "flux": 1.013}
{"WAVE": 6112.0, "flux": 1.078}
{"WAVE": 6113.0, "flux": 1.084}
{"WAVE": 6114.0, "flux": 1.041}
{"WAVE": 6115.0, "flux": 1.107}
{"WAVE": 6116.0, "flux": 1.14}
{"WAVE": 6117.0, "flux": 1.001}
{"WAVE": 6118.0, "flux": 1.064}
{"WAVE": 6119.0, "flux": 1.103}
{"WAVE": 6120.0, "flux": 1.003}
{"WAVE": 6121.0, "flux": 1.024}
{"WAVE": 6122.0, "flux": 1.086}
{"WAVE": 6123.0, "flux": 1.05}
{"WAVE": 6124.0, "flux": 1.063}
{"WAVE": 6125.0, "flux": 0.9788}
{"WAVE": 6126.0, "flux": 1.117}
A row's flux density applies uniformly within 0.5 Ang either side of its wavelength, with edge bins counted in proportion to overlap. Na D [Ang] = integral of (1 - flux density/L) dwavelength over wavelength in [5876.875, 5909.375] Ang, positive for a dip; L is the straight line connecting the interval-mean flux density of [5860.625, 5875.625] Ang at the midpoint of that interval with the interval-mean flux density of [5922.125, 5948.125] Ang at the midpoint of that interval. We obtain 5.0 Ang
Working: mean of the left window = 1.05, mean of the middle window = 0.882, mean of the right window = 1.03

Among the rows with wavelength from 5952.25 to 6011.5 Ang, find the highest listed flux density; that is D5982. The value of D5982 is 1.234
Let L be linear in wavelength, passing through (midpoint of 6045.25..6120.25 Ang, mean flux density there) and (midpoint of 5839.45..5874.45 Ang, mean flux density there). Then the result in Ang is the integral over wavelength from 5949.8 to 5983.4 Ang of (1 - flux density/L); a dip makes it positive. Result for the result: 0.5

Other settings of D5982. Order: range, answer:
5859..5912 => 1.215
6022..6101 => 1.316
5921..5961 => 1.157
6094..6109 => 1.239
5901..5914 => 1.137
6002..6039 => 1.205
